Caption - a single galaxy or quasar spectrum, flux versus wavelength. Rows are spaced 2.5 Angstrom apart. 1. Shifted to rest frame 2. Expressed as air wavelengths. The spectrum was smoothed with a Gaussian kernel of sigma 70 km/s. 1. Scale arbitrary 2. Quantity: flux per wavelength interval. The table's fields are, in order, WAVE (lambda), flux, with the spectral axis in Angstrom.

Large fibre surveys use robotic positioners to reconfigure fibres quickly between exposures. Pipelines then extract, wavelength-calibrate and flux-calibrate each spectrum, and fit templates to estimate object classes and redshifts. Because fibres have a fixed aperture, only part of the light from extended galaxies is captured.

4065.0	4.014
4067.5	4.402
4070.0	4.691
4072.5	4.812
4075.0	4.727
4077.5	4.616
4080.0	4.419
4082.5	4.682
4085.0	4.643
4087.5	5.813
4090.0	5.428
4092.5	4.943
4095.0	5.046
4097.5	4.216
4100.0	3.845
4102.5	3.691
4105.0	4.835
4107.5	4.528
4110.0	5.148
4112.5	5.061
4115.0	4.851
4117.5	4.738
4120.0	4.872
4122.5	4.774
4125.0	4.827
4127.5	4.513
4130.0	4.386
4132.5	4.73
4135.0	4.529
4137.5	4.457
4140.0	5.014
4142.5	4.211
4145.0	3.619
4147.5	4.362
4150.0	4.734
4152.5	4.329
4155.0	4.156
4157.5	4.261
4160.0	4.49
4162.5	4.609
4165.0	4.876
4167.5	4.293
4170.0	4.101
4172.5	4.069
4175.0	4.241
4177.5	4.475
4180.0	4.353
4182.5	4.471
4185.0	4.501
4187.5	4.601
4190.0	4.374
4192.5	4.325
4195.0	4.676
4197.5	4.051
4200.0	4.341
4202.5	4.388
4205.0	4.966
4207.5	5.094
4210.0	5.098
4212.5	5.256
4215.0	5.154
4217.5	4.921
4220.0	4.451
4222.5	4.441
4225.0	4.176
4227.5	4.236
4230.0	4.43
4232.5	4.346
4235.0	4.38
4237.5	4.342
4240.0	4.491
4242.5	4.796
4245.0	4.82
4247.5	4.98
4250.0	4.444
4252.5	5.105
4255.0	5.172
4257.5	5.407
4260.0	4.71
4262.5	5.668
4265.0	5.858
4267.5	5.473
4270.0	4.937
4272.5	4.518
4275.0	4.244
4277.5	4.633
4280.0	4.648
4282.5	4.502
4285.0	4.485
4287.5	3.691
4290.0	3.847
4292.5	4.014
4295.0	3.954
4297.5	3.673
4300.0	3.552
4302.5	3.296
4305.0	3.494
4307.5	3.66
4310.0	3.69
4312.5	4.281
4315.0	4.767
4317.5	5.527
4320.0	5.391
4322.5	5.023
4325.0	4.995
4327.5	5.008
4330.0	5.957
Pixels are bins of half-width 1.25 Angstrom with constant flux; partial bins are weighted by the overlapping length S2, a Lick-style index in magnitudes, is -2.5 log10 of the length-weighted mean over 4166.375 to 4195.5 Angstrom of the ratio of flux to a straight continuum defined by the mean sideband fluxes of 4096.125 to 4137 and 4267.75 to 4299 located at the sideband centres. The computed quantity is 0.03 mag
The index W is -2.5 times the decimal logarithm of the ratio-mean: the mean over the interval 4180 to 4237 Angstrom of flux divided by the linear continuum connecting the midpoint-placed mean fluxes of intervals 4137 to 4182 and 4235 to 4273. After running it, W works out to 0.026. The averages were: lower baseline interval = 4.37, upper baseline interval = 4.97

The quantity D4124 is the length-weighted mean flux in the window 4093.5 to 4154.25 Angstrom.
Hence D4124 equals 4.55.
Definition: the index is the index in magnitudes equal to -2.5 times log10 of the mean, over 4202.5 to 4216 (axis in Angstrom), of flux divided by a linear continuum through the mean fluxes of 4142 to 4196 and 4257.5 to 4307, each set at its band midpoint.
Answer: -0.15 mag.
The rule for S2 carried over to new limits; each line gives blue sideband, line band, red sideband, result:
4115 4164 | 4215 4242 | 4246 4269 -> 0.13 mag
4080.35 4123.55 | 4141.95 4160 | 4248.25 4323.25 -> 0.11 mag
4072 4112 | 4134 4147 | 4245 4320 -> 0.07 mag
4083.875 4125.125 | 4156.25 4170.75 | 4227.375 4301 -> 0.06 mag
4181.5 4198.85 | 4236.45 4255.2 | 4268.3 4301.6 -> -0.11 mag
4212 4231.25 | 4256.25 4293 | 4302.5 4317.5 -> -0.11 mag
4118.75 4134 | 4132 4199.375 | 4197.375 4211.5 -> 0.07 mag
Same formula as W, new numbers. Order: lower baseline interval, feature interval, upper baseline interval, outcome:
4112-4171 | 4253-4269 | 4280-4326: -0.24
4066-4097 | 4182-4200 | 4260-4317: 0.04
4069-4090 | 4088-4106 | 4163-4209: 0.04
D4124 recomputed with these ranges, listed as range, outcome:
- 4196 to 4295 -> 4.67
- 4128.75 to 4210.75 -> 4.46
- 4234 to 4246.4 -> 4.57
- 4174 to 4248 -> 4.57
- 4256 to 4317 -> 4.39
